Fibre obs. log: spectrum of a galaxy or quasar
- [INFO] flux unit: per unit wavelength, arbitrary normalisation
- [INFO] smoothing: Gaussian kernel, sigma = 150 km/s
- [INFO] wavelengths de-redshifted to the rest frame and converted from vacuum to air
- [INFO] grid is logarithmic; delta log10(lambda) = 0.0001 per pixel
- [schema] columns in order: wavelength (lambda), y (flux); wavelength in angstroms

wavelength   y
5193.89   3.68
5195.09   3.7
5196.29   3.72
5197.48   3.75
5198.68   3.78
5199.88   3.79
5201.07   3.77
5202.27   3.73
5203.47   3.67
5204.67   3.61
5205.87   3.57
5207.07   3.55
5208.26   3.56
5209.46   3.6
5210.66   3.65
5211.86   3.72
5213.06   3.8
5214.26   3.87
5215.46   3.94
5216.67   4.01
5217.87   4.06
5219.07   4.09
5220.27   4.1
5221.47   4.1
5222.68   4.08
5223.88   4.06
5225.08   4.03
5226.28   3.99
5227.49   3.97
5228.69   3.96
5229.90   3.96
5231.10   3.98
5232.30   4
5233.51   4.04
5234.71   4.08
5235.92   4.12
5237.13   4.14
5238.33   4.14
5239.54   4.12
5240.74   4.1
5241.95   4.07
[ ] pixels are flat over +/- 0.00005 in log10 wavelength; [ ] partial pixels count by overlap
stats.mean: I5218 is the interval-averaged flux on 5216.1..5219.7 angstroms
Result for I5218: 4.06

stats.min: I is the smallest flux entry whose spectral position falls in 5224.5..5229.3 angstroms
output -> 3.96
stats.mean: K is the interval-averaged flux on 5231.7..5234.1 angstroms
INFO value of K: 4.02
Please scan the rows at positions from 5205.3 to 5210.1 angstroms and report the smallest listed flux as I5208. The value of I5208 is 3.55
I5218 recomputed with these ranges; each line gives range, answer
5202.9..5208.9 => 3.59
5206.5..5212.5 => 3.62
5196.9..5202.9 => 3.76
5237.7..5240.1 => 4.13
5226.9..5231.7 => 3.97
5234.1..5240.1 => 4.12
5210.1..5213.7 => 3.73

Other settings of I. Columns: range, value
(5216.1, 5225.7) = 4.01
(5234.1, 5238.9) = 4.08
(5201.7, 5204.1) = 3.67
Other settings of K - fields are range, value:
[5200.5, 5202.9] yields 3.74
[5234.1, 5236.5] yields 4.1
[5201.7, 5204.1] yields 3.69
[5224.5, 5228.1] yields 4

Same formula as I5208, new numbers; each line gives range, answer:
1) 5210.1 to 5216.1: 3.65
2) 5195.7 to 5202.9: 3.72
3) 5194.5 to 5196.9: 3.7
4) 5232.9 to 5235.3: 4.04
